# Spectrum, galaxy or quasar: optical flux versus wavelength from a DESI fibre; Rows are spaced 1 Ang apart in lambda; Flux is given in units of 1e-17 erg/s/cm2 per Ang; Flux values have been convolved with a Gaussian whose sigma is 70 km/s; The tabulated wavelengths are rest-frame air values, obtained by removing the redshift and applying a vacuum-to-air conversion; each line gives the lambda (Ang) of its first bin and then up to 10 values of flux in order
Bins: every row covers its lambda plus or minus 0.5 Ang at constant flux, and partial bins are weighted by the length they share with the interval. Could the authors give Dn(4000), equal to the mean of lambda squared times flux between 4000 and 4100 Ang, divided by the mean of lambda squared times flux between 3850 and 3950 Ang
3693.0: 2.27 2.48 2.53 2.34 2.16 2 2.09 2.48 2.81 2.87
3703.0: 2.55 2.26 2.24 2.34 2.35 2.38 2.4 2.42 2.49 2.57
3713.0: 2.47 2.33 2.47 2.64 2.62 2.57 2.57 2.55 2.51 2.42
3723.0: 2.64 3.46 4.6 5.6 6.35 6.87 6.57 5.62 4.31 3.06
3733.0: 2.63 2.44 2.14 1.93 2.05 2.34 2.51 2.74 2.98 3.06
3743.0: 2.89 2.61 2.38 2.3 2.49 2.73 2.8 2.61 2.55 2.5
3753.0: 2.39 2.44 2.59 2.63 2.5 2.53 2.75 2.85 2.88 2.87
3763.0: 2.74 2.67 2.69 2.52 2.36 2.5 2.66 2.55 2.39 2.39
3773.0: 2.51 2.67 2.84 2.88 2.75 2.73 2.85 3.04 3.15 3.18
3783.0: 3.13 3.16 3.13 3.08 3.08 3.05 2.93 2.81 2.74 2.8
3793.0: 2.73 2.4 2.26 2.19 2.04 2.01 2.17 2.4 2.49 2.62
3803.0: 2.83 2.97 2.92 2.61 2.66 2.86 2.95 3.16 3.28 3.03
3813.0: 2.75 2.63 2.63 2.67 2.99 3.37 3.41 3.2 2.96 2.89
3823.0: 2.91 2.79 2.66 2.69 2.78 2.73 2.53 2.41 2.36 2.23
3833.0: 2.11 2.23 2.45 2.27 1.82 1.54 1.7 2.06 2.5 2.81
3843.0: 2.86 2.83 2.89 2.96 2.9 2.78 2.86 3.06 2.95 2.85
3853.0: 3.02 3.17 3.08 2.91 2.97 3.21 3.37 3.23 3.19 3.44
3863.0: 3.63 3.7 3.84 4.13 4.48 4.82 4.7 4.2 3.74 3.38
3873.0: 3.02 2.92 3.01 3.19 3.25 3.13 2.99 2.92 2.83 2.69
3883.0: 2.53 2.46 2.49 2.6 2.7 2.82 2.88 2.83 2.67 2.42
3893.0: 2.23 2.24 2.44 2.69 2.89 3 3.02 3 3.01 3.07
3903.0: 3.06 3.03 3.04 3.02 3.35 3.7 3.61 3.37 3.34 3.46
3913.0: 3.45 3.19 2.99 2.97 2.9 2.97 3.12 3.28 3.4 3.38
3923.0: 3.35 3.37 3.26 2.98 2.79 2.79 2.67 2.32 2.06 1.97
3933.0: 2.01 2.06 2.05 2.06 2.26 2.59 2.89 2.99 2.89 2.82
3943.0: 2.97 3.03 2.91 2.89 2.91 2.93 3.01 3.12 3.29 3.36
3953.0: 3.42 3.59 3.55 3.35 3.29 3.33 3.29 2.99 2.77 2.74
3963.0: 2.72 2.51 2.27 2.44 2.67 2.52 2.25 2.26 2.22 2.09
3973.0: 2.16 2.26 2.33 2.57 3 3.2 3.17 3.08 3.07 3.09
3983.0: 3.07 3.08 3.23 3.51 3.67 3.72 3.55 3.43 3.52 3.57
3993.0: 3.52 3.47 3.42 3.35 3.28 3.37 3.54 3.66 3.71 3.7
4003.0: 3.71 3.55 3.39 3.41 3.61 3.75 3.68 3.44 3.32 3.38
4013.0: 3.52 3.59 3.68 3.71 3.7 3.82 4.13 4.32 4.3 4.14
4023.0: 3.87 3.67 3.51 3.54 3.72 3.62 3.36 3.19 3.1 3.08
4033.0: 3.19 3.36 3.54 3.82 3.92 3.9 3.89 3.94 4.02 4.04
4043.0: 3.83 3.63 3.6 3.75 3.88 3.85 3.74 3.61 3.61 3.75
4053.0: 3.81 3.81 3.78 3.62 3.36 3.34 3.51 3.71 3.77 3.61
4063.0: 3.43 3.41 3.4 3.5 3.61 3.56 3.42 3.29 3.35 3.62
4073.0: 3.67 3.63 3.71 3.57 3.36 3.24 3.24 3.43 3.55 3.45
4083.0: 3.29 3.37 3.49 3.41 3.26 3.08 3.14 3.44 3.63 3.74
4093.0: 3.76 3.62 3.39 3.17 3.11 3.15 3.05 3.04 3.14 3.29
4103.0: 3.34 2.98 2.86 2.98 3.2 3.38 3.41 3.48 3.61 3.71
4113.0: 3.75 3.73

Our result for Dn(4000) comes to 1.27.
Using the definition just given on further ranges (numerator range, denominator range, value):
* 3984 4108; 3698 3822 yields 1.44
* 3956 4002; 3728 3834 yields 1.21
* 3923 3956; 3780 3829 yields 1.08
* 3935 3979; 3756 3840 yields 1.14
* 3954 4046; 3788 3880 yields 1.26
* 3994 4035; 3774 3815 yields 1.44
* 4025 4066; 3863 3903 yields 1.27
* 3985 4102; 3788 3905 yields 1.37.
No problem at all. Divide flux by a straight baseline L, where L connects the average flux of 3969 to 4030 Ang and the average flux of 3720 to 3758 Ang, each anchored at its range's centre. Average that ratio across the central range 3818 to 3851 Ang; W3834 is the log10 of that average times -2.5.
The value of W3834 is 0.23 mag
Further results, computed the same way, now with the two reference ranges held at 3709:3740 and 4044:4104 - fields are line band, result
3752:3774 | 0.25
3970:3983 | 0.26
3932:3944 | 0.33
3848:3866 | 0.04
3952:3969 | 0.15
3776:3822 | 0.17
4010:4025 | -0.10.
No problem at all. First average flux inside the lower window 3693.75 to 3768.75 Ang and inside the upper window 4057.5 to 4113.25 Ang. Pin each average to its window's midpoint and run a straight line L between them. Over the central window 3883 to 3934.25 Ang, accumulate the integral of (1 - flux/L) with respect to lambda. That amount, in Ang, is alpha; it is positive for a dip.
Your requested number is 3.66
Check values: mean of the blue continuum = 2.83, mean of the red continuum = 3.4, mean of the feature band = 2.9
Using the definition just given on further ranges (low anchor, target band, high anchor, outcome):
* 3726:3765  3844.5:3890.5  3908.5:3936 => -3.6 Ang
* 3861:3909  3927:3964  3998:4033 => 5.9 Ang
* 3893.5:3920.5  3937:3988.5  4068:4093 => 4.5 Ang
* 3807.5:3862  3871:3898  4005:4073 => 1.6 Ang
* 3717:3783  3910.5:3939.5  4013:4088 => 4.5 Ang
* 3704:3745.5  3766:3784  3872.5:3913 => 1.7 Ang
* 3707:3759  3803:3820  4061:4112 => 0.7 Ang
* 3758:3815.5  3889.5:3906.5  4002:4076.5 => 1.8 Ang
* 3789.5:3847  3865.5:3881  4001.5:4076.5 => -3.7 Ang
